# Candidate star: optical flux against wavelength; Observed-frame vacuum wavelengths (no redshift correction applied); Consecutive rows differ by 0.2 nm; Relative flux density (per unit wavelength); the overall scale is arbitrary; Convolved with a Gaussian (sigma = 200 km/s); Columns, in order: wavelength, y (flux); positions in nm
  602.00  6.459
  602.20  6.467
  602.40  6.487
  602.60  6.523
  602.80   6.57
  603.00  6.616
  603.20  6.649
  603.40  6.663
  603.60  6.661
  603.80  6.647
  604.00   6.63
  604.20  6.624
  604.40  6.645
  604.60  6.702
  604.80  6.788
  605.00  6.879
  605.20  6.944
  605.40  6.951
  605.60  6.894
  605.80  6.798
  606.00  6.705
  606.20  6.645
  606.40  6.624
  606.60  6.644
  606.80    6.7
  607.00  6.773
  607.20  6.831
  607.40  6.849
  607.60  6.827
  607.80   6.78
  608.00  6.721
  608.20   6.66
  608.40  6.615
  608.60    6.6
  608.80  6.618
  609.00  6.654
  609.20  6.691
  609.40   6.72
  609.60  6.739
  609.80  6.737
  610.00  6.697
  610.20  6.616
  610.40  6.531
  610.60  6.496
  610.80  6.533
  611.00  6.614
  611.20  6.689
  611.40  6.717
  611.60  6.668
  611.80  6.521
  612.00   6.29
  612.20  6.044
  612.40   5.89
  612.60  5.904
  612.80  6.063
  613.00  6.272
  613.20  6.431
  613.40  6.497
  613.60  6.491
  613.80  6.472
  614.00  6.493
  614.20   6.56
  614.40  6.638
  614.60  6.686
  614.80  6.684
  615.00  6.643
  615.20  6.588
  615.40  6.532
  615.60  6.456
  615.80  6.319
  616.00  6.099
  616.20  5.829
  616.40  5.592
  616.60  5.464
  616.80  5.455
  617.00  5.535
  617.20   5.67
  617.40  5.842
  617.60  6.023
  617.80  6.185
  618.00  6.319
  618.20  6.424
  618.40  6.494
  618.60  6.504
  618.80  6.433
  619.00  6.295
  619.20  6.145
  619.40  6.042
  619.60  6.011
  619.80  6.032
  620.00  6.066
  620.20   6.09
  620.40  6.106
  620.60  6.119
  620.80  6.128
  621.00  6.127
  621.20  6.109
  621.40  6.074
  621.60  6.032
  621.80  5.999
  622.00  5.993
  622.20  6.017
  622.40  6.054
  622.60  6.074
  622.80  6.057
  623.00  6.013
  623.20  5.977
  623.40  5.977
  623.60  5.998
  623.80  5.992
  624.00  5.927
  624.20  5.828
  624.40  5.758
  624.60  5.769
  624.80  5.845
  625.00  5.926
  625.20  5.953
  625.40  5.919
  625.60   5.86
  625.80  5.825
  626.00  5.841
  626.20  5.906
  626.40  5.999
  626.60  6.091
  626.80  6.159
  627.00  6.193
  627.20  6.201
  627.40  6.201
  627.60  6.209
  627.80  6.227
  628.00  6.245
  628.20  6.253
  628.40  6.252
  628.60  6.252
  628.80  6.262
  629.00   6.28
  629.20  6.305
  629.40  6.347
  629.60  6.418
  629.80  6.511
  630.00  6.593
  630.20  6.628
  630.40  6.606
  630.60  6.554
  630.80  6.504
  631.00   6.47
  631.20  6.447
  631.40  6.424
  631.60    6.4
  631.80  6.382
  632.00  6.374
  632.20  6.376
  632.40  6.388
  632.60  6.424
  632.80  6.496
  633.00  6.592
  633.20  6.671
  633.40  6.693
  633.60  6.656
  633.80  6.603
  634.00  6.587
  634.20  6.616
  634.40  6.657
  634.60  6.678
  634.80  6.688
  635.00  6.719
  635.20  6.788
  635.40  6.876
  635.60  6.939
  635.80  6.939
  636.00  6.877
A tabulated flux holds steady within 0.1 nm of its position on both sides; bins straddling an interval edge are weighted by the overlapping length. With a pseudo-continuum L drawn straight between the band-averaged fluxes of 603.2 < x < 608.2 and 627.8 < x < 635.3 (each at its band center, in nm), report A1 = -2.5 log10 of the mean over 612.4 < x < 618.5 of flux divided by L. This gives 0.07 mag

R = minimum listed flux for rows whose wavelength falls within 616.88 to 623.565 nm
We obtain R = 5.535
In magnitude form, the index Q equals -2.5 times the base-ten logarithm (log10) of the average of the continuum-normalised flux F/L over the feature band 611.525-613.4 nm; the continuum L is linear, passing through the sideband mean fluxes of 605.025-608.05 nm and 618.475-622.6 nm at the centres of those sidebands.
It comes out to 0.04 mag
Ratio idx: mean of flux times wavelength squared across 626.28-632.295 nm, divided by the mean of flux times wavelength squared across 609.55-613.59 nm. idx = 1.04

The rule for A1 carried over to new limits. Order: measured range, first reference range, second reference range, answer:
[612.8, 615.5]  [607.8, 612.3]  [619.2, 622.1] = -0.02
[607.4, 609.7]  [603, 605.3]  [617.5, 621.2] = -0.02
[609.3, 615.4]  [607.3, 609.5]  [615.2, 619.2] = -0.01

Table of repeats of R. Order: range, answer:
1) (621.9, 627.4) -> 5.758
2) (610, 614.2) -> 5.89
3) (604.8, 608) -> 6.624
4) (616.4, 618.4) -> 5.455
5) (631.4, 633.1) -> 6.374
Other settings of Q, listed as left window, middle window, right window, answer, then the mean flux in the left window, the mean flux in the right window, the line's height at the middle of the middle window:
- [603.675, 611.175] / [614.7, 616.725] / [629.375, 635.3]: 0.07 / 6.71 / 6.55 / 6.65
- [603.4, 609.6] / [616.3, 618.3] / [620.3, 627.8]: 0.08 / 6.73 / 6.01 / 6.29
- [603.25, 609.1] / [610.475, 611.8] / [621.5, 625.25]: -0.02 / 6.73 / 5.96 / 6.5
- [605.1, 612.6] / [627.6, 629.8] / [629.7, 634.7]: 0.04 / 6.64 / 6.53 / 6.55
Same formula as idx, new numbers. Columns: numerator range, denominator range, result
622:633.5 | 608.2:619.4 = 1.02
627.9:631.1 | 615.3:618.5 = 1.11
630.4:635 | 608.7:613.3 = 1.08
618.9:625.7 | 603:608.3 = 0.94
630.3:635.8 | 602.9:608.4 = 1.07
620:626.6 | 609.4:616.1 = 0.96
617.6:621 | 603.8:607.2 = 0.96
